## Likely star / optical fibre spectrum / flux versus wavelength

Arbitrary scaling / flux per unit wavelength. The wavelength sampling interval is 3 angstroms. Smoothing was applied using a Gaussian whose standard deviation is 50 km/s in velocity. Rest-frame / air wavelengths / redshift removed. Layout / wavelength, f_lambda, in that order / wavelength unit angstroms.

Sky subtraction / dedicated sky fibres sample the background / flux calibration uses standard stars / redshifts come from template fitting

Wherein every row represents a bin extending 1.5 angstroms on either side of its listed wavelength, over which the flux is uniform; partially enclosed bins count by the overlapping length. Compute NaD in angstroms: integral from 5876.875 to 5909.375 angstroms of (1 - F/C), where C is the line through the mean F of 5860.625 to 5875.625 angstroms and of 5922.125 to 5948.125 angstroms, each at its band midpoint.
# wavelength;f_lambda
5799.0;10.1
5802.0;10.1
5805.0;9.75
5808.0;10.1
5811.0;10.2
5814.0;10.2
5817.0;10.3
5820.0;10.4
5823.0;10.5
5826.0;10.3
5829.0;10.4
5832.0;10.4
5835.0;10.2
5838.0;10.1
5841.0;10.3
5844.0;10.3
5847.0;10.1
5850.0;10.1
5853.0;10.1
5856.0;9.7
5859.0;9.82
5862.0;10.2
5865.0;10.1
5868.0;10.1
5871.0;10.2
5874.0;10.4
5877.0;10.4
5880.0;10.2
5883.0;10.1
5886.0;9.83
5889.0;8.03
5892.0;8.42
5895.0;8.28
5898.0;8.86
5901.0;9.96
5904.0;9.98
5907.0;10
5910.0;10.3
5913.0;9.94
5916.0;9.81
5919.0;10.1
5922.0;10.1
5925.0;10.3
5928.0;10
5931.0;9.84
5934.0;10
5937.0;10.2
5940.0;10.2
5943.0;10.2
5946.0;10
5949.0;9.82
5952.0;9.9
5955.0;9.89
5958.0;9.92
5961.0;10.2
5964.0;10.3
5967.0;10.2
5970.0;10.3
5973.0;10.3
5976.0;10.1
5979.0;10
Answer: 2.3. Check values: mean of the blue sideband 10.2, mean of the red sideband 10.1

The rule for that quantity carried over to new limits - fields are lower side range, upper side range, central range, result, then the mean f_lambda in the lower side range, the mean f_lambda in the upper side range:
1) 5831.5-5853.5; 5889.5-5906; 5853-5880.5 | -1.21 angstroms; 10.2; 9.06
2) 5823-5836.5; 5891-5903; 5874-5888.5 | -1.16 angstroms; 10.3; 8.94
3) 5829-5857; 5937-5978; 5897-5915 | 0.47 angstroms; 10.2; 10.1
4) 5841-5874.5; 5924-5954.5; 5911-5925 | 0.03 angstroms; 10.1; 10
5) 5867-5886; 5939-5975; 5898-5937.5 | 0.62 angstroms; 10.2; 10.1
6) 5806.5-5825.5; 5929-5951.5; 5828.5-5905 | 2.41 angstroms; 10.3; 10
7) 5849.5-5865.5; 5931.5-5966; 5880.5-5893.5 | 1.08 angstroms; 9.99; 10.1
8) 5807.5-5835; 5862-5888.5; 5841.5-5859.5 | 0.26 angstroms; 10.3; 10.1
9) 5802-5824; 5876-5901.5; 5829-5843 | -0.49 angstroms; 10.2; 9.3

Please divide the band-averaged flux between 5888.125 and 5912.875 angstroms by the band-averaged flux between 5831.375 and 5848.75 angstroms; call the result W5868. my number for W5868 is 0.9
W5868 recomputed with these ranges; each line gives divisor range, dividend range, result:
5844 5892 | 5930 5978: 1.02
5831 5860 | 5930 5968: 0.99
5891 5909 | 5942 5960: 1.07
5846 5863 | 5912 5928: 1.01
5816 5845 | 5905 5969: 0.97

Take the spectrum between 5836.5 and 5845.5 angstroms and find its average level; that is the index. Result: 10.2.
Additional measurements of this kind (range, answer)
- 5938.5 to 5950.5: 10.1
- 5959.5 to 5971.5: 10.2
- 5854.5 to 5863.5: 9.91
